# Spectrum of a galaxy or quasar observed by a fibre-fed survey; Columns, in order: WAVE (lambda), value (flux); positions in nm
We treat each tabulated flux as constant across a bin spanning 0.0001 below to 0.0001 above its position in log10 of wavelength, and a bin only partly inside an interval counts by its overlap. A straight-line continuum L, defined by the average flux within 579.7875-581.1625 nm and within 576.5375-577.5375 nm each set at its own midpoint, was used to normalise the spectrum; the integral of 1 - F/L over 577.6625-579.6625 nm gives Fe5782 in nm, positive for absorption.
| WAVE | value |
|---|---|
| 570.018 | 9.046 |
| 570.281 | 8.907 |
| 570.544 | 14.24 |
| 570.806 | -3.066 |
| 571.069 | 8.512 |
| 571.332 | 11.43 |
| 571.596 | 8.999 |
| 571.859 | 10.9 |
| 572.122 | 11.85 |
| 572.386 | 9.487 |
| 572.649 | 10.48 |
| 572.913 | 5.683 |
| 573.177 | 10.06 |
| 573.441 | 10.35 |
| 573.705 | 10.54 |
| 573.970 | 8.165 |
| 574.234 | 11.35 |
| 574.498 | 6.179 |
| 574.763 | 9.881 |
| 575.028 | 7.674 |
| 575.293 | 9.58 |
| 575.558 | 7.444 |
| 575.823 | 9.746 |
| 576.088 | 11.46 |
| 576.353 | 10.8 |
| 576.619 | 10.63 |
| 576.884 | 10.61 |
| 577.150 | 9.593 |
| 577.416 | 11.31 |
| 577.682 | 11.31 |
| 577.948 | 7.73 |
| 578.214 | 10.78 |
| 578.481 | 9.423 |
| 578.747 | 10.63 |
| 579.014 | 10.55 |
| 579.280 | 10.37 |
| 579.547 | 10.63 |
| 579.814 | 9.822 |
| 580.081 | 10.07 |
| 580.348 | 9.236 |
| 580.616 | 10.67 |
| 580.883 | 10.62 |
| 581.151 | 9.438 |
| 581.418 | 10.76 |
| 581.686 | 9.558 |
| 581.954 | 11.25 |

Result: 0.03 nm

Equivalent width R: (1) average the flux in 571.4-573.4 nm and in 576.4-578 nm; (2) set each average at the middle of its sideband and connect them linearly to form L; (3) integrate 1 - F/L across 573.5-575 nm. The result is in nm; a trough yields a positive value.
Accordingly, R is 0.12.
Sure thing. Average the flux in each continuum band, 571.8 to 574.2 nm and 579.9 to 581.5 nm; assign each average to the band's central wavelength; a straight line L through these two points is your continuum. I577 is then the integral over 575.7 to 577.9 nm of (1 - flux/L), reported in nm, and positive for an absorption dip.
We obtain -0.14 nm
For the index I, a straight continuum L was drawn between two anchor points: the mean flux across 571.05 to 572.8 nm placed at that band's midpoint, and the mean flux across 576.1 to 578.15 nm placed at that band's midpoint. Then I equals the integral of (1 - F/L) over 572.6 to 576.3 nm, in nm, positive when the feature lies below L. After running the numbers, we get 0.409 nm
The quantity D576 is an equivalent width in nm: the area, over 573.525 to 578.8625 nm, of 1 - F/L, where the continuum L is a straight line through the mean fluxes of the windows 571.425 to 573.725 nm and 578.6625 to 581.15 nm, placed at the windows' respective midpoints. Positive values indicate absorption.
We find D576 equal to 0.15 nm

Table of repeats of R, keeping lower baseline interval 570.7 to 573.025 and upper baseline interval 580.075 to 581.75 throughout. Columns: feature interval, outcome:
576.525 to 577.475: -0.11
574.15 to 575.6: 0.05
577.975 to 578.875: -0.03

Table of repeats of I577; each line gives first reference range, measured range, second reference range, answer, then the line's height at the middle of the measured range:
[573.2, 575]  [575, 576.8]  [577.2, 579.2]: 0.00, 9.73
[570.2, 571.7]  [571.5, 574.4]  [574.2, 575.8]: -0.49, 8.36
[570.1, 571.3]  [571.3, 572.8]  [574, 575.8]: -0.46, 7.95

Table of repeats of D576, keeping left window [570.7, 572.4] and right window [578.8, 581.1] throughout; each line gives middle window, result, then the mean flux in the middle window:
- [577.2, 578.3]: -0.053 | 10.2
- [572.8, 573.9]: -0.046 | 9.16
